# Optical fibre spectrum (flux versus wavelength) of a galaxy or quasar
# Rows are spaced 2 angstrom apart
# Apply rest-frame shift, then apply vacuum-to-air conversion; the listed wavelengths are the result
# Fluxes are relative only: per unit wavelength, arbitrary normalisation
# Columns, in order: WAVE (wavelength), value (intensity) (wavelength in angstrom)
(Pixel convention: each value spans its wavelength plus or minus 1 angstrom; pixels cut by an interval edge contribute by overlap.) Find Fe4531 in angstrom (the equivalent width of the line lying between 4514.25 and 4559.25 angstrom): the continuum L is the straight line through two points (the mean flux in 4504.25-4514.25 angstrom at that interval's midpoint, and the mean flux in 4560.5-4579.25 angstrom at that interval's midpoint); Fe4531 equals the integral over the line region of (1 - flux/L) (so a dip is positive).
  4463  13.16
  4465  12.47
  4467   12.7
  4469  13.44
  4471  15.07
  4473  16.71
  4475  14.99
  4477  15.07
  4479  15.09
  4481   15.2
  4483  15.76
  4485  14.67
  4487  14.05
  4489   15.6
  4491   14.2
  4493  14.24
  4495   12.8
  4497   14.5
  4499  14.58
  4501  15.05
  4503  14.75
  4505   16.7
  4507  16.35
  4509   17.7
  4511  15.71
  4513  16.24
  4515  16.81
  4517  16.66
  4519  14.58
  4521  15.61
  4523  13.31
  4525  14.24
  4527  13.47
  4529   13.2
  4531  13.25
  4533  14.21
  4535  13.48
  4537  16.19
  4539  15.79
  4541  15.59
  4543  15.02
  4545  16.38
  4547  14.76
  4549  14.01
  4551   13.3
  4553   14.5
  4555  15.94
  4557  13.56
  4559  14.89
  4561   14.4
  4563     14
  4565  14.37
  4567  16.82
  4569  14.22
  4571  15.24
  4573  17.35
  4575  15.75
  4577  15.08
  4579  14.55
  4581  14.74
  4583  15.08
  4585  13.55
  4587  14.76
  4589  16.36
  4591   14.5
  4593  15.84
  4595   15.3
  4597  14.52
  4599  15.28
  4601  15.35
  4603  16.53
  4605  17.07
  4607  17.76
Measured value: 3.5 angstrom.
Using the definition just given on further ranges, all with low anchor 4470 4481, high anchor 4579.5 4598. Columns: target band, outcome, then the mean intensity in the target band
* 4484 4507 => 0.9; 14.7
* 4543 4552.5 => 0.3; 14.6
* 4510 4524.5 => -0.3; 15.5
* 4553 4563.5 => 0.3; 14.6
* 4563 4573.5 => -0.2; 15.4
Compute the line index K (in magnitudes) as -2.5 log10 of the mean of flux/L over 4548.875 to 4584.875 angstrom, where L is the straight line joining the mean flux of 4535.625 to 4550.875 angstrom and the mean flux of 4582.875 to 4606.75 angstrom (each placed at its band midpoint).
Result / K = 0.03 mag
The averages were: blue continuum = 15.2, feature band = 14.9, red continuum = 15.4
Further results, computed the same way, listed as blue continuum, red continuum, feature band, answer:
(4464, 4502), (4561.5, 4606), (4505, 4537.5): -0.02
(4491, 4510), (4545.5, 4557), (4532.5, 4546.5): -0.04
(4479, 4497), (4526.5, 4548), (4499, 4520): -0.10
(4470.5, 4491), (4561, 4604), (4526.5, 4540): 0.07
